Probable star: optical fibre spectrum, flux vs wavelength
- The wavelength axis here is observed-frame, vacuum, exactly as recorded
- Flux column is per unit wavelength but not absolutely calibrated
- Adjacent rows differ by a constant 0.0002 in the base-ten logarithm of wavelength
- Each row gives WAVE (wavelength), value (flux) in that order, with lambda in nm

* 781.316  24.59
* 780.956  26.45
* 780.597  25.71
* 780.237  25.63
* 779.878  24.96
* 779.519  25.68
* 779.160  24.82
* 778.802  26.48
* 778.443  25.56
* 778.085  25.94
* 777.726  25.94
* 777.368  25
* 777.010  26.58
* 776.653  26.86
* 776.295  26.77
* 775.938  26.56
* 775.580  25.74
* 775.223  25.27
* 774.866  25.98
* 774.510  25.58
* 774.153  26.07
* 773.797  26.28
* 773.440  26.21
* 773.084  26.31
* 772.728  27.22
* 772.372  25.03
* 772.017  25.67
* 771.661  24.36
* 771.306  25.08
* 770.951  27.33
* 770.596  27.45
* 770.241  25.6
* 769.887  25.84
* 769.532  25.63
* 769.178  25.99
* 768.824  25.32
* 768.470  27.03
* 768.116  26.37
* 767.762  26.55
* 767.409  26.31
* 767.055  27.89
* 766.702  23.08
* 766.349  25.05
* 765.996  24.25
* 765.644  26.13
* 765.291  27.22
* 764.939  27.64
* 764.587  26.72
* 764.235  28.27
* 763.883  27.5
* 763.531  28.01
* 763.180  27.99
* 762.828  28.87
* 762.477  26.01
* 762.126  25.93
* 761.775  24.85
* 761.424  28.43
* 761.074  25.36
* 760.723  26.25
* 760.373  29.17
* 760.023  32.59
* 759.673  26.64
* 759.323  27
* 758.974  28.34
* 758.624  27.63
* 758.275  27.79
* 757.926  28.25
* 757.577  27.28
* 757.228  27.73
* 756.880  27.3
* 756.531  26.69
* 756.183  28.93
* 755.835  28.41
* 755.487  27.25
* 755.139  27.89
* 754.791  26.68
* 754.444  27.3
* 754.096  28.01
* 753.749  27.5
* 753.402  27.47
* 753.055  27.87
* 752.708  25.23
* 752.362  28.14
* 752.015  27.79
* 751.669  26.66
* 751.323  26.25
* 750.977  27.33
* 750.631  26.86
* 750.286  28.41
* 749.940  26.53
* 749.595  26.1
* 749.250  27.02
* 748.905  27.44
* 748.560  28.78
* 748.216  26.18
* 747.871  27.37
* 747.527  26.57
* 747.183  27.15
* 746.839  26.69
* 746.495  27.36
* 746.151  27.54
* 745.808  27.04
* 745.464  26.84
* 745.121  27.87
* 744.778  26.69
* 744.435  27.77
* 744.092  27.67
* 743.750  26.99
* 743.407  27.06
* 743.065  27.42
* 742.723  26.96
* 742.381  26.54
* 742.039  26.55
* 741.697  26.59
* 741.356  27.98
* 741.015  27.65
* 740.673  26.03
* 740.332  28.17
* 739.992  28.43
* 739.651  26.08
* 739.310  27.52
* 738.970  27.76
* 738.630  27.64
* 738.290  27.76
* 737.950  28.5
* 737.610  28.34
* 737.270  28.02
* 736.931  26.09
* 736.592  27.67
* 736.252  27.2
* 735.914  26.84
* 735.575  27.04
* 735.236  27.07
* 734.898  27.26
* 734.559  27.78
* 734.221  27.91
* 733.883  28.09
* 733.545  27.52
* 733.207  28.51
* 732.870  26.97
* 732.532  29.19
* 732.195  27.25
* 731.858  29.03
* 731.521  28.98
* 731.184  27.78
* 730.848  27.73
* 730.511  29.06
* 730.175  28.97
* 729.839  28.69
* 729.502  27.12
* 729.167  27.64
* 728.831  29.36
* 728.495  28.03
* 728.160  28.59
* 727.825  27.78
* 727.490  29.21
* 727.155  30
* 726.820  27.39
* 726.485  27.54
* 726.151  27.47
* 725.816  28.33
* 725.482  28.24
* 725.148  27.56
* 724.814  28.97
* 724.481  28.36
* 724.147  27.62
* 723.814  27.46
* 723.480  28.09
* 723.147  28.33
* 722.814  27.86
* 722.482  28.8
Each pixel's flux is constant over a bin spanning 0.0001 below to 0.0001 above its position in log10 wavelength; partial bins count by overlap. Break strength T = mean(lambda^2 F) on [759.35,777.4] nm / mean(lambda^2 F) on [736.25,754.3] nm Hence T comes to 1.0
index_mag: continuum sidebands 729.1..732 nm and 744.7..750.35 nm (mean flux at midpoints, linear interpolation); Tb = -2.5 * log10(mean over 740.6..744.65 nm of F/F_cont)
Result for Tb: 0.01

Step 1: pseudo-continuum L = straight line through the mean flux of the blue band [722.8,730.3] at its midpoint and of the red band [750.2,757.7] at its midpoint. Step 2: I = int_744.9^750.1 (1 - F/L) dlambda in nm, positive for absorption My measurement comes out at 0.09 nm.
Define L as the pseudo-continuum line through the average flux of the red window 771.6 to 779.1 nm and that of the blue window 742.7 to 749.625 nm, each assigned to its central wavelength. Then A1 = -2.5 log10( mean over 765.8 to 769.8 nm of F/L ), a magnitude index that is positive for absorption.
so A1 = 0.02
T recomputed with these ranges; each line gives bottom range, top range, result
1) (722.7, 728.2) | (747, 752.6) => 1.03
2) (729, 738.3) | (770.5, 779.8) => 1.04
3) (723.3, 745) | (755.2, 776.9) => 1.05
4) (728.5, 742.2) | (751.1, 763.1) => 1.05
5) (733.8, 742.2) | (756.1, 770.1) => 1.05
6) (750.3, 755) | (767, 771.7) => 1.01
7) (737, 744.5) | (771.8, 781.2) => 1.04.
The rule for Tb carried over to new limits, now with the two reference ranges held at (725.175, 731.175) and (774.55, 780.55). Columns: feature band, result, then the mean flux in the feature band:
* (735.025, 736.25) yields 0.03 mag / 27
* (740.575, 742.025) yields 0.02 mag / 27.1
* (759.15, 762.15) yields -0.03 mag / 27.4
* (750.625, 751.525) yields 0.01 mag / 26.8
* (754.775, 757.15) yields -0.03 mag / 27.7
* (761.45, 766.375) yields -0.01 mag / 26.8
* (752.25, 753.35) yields 0.00 mag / 27.1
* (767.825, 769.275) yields 0.00 mag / 26.2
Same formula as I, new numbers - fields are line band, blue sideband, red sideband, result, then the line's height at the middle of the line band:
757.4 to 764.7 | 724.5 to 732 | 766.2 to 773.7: -0.30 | 26.5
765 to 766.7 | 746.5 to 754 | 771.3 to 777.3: 0.06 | 26.4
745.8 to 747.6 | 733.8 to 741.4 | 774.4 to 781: 0.00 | 27.1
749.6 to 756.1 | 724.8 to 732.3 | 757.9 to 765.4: 0.10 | 27.8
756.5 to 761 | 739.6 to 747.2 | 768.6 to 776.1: -0.23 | 26.5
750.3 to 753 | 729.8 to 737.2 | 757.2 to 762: 0.07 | 27.7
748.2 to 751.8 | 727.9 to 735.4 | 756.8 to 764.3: 0.09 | 27.8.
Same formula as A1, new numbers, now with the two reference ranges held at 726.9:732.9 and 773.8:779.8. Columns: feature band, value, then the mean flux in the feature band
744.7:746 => 0.02 mag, 27.2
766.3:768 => 0.02 mag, 25.8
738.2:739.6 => 0.02 mag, 27.5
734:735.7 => 0.03 mag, 27.4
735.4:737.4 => 0.04 mag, 27.1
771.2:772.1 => 0.05 mag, 25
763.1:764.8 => -0.04 mag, 27.7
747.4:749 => 0.01 mag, 27.3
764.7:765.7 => -0.02 mag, 27.1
